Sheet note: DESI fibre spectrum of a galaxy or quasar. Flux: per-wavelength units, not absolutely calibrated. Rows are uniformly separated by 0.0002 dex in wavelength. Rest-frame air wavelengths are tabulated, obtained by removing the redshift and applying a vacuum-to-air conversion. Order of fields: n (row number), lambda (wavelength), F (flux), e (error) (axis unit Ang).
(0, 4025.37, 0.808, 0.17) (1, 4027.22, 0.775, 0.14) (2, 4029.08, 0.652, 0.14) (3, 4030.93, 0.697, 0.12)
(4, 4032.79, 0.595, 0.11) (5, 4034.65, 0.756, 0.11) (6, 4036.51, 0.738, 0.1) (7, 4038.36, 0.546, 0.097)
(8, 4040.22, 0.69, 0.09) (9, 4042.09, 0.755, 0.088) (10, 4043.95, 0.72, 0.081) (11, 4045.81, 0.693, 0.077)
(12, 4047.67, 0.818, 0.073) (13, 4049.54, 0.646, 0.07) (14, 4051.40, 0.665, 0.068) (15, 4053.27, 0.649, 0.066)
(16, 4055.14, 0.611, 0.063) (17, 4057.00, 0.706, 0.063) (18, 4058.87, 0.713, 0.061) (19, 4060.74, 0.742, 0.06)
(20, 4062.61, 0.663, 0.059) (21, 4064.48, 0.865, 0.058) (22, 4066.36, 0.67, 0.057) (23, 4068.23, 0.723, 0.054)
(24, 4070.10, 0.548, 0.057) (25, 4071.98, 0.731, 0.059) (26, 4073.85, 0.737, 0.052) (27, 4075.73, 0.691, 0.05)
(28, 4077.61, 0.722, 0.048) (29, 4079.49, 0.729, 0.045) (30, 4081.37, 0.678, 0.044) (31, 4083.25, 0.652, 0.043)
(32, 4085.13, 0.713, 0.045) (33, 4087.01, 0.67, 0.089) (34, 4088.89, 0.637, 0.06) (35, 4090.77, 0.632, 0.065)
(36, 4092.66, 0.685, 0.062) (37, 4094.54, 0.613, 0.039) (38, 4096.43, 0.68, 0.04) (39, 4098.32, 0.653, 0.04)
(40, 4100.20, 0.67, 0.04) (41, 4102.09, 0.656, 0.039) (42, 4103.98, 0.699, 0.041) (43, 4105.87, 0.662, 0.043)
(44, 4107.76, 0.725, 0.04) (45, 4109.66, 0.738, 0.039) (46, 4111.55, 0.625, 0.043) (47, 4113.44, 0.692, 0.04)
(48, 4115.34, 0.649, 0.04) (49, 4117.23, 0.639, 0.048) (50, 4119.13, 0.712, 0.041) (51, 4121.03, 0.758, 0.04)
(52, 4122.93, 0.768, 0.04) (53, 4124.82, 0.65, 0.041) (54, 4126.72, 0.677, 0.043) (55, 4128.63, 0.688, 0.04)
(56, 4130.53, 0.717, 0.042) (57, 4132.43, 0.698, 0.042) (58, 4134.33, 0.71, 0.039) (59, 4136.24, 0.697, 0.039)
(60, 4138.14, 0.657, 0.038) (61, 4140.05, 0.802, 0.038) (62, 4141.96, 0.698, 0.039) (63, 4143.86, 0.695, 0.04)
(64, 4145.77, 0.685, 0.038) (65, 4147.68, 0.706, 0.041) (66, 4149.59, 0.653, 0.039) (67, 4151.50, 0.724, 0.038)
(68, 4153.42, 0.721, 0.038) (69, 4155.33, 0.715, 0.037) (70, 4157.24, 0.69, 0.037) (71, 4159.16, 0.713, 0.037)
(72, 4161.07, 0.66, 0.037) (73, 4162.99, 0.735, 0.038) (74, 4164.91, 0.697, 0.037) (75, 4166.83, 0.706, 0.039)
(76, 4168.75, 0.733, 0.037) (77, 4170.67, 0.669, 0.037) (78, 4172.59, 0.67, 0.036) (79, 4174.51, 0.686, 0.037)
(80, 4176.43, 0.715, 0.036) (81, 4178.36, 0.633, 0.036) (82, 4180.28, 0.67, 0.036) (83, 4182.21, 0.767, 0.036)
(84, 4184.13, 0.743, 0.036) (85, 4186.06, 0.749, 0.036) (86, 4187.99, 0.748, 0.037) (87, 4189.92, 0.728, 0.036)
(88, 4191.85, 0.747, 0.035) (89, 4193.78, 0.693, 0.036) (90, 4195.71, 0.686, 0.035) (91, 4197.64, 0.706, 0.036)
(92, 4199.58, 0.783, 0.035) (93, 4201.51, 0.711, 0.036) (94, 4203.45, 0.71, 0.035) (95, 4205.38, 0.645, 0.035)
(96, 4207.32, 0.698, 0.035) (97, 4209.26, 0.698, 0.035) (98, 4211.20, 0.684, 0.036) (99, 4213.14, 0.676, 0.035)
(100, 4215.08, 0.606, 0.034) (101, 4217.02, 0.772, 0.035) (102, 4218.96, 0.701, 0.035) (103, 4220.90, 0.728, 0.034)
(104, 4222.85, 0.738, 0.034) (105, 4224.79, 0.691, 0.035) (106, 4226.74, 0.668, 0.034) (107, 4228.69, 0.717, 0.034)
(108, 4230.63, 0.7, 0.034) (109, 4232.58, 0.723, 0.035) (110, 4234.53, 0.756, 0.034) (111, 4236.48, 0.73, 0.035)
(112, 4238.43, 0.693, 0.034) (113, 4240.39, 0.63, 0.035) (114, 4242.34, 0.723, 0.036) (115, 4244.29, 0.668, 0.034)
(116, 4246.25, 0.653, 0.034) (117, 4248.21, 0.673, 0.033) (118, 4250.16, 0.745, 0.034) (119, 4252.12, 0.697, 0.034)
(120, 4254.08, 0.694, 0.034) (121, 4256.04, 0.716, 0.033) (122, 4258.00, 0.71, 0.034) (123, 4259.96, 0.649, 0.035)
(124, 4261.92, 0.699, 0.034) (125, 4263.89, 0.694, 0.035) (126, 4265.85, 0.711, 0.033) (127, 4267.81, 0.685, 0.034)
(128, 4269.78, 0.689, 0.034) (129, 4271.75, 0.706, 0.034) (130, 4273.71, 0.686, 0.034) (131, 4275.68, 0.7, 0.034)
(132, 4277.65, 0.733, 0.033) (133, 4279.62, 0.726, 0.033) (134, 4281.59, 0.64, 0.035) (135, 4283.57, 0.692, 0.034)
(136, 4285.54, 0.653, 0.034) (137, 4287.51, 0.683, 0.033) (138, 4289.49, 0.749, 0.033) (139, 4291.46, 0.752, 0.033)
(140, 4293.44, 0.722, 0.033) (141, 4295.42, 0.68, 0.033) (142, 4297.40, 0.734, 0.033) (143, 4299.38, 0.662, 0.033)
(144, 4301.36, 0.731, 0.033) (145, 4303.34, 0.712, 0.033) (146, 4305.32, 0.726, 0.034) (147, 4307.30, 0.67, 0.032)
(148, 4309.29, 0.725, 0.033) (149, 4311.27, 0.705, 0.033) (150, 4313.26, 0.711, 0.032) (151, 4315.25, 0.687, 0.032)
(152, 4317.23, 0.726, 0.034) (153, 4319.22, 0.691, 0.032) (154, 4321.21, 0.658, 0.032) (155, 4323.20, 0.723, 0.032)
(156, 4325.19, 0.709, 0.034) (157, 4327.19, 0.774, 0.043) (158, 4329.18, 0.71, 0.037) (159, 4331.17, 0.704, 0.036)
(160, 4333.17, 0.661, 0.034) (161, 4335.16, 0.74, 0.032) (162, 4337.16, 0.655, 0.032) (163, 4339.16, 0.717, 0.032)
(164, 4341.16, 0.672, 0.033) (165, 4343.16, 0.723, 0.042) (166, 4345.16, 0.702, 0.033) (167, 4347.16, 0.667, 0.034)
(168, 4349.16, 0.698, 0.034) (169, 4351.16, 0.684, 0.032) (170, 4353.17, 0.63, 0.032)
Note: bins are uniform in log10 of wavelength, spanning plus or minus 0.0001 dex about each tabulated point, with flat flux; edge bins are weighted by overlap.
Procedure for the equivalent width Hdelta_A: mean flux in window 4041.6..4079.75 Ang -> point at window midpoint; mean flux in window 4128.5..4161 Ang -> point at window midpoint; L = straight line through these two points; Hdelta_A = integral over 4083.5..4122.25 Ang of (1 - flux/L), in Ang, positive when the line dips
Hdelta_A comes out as 1.5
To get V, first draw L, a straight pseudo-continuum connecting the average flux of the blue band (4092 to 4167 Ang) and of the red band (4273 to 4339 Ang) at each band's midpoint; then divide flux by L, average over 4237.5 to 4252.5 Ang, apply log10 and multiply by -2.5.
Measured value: 0.02 mag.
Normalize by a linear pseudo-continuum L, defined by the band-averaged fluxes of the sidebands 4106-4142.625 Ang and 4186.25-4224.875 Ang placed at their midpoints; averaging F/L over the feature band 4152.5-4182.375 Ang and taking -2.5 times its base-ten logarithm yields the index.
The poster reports 0.011 mag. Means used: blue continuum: 0.699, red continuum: 0.709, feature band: 0.697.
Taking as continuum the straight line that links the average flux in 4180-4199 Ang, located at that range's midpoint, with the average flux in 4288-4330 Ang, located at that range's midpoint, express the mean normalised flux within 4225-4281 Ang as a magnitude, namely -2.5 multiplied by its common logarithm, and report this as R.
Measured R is 0.03 mag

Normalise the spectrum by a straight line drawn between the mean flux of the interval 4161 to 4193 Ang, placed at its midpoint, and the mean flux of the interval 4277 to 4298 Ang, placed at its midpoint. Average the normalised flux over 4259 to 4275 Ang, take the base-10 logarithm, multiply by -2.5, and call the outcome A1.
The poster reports 0.02 mag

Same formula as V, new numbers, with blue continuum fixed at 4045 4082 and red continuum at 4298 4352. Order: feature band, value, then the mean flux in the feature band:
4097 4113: 0.03 mag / 0.679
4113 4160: 0.00 mag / 0.701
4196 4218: 0.00 mag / 0.699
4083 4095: 0.06 mag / 0.66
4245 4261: 0.02 mag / 0.692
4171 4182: 0.03 mag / 0.681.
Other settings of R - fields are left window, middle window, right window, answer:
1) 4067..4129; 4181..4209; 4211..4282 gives -0.04 mag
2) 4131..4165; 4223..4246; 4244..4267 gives -0.01 mag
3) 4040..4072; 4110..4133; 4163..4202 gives 0.02 mag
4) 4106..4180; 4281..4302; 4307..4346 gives 0.00 mag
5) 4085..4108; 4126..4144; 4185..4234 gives -0.04 mag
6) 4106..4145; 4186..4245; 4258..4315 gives -0.01 mag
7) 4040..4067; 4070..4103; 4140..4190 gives 0.05 mag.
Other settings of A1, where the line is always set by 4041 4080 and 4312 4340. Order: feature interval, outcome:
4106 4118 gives 0.04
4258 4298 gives 0.01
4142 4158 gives 0.01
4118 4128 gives -0.01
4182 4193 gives -0.06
